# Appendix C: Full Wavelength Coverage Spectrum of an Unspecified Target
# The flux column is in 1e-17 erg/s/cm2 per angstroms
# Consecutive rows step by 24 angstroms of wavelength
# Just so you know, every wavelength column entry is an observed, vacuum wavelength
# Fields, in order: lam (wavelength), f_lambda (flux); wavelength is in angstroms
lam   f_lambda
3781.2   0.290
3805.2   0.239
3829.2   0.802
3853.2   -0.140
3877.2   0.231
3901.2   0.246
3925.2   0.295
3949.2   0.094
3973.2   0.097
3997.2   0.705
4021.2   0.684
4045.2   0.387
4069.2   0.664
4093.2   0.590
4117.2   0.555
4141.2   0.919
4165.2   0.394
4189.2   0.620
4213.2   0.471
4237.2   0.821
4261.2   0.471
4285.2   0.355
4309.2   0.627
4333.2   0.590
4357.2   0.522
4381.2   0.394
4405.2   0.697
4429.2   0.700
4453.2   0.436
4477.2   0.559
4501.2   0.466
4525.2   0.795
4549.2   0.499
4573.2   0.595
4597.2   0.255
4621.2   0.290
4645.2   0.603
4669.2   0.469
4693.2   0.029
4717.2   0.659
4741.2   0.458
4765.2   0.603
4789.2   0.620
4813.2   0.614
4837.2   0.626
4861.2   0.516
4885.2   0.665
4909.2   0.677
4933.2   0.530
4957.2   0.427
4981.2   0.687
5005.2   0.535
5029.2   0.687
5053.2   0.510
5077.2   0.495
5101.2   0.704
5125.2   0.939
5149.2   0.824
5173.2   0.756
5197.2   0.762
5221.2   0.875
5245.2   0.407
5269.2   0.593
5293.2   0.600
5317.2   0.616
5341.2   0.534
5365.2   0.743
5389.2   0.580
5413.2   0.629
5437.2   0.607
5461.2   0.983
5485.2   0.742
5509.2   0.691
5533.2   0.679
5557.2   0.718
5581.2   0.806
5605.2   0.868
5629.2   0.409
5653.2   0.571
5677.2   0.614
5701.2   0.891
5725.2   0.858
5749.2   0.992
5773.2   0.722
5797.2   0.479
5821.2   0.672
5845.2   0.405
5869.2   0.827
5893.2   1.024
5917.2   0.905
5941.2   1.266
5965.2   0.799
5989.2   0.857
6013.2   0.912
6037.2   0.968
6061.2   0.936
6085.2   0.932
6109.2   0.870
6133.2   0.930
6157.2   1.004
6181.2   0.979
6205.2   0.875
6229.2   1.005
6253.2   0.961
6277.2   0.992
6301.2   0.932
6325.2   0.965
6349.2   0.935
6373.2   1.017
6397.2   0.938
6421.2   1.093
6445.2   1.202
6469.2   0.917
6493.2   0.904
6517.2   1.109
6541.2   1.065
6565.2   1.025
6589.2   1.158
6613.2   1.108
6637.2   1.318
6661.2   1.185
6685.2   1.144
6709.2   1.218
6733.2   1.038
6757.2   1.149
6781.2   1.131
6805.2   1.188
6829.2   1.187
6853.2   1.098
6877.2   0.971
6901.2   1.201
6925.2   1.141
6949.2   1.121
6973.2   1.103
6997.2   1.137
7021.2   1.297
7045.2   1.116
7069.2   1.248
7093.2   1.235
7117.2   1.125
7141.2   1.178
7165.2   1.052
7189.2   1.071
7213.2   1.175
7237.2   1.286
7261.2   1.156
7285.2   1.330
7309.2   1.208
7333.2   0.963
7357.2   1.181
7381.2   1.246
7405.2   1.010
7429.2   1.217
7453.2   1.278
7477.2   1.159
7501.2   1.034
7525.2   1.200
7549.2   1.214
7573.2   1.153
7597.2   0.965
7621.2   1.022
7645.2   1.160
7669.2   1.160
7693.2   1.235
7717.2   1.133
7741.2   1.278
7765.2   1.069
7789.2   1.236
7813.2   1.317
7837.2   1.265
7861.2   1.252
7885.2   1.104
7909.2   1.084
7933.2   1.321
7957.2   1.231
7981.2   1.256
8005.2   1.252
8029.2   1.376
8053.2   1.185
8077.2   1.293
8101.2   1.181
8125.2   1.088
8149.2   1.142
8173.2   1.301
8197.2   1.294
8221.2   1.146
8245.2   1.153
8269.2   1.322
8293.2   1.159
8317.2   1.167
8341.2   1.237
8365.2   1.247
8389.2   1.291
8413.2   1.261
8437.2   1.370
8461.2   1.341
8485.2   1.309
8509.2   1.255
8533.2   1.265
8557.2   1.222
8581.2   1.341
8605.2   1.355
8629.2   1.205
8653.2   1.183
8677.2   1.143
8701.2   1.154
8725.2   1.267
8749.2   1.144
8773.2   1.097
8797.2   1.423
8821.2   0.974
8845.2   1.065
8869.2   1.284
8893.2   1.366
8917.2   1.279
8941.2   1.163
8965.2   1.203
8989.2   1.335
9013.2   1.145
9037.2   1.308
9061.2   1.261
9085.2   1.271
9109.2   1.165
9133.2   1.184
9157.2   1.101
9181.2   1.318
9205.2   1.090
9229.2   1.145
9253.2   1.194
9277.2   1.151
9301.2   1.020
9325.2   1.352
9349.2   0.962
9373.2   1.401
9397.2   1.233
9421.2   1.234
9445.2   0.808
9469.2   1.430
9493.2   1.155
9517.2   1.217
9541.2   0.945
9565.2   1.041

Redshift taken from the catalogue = 0.473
